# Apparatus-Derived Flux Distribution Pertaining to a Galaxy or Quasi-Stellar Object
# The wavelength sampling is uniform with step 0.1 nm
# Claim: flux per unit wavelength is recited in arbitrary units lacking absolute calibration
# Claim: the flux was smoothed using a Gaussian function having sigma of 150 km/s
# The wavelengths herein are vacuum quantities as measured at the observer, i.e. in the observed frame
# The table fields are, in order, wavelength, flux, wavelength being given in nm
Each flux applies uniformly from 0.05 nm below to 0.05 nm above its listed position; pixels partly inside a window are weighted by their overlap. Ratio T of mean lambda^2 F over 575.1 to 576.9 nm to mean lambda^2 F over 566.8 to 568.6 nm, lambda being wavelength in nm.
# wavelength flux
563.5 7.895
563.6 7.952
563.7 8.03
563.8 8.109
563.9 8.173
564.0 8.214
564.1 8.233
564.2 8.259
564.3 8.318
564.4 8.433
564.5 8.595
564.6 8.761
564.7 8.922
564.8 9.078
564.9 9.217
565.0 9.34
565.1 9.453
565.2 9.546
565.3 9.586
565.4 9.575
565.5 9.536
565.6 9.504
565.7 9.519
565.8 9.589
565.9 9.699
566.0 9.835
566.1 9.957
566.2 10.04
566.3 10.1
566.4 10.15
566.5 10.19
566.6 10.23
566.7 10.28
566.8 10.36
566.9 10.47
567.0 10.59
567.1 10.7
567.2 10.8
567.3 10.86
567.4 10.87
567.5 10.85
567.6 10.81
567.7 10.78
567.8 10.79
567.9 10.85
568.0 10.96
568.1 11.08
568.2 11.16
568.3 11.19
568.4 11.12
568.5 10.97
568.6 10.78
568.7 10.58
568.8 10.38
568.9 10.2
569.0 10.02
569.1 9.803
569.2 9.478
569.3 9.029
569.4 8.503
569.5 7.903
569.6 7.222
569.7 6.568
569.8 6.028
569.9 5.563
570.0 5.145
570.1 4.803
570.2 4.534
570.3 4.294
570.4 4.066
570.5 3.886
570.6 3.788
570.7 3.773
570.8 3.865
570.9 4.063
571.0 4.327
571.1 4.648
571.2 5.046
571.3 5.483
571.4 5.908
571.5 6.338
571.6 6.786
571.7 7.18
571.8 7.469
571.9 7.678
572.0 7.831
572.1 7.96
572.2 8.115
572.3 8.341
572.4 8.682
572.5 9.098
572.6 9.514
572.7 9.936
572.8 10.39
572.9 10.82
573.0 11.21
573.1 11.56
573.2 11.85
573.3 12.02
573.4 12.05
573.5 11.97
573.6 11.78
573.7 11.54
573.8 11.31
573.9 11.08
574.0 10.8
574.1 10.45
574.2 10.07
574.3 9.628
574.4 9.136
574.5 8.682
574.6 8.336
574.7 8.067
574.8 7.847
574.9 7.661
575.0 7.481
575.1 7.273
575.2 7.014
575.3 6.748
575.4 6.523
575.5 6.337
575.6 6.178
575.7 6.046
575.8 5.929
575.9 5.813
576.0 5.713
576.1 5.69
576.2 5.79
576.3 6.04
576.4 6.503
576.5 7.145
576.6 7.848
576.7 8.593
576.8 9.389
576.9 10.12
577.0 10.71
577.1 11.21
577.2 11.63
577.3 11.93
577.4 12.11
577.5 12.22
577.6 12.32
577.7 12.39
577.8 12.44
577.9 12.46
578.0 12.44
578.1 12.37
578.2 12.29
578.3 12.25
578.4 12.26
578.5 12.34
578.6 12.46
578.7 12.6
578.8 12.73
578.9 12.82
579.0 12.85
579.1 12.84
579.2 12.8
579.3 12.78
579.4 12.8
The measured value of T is 0.6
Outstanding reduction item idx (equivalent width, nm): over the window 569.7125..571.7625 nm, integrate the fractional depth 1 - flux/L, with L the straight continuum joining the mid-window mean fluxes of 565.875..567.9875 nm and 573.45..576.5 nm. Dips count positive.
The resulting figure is 0.95 nm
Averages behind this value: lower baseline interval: 10.5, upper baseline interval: 8.1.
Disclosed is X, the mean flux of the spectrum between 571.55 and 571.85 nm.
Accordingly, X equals 7.15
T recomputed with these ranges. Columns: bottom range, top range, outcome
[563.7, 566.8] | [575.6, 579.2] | 1.16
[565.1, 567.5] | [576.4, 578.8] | 1.17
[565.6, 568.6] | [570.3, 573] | 0.66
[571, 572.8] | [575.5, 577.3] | 1.06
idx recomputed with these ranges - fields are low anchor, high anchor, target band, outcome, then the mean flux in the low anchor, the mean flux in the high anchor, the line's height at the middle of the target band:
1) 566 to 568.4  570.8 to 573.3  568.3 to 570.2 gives 0.20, 10.6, 7.93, 9.47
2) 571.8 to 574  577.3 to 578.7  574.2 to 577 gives 0.96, 10.2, 12.3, 11.3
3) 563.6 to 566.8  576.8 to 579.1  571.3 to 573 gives 0.40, 9.24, 12.1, 10.8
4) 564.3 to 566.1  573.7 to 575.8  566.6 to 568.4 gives -0.34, 9.3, 8.35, 9.07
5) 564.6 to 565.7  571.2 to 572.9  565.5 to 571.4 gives 0.11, 9.35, 7.92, 8.67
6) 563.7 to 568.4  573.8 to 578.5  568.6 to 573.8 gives 0.88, 9.81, 9.21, 9.5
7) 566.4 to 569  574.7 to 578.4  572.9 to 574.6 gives -0.24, 10.7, 8.99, 9.53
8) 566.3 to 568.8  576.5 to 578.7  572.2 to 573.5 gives 0.08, 10.7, 11.4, 11.1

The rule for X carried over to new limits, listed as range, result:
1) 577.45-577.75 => 12.3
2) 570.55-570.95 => 3.87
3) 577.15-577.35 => 11.8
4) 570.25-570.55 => 4.08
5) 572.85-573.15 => 11.2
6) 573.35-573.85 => 11.7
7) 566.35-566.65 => 10.2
